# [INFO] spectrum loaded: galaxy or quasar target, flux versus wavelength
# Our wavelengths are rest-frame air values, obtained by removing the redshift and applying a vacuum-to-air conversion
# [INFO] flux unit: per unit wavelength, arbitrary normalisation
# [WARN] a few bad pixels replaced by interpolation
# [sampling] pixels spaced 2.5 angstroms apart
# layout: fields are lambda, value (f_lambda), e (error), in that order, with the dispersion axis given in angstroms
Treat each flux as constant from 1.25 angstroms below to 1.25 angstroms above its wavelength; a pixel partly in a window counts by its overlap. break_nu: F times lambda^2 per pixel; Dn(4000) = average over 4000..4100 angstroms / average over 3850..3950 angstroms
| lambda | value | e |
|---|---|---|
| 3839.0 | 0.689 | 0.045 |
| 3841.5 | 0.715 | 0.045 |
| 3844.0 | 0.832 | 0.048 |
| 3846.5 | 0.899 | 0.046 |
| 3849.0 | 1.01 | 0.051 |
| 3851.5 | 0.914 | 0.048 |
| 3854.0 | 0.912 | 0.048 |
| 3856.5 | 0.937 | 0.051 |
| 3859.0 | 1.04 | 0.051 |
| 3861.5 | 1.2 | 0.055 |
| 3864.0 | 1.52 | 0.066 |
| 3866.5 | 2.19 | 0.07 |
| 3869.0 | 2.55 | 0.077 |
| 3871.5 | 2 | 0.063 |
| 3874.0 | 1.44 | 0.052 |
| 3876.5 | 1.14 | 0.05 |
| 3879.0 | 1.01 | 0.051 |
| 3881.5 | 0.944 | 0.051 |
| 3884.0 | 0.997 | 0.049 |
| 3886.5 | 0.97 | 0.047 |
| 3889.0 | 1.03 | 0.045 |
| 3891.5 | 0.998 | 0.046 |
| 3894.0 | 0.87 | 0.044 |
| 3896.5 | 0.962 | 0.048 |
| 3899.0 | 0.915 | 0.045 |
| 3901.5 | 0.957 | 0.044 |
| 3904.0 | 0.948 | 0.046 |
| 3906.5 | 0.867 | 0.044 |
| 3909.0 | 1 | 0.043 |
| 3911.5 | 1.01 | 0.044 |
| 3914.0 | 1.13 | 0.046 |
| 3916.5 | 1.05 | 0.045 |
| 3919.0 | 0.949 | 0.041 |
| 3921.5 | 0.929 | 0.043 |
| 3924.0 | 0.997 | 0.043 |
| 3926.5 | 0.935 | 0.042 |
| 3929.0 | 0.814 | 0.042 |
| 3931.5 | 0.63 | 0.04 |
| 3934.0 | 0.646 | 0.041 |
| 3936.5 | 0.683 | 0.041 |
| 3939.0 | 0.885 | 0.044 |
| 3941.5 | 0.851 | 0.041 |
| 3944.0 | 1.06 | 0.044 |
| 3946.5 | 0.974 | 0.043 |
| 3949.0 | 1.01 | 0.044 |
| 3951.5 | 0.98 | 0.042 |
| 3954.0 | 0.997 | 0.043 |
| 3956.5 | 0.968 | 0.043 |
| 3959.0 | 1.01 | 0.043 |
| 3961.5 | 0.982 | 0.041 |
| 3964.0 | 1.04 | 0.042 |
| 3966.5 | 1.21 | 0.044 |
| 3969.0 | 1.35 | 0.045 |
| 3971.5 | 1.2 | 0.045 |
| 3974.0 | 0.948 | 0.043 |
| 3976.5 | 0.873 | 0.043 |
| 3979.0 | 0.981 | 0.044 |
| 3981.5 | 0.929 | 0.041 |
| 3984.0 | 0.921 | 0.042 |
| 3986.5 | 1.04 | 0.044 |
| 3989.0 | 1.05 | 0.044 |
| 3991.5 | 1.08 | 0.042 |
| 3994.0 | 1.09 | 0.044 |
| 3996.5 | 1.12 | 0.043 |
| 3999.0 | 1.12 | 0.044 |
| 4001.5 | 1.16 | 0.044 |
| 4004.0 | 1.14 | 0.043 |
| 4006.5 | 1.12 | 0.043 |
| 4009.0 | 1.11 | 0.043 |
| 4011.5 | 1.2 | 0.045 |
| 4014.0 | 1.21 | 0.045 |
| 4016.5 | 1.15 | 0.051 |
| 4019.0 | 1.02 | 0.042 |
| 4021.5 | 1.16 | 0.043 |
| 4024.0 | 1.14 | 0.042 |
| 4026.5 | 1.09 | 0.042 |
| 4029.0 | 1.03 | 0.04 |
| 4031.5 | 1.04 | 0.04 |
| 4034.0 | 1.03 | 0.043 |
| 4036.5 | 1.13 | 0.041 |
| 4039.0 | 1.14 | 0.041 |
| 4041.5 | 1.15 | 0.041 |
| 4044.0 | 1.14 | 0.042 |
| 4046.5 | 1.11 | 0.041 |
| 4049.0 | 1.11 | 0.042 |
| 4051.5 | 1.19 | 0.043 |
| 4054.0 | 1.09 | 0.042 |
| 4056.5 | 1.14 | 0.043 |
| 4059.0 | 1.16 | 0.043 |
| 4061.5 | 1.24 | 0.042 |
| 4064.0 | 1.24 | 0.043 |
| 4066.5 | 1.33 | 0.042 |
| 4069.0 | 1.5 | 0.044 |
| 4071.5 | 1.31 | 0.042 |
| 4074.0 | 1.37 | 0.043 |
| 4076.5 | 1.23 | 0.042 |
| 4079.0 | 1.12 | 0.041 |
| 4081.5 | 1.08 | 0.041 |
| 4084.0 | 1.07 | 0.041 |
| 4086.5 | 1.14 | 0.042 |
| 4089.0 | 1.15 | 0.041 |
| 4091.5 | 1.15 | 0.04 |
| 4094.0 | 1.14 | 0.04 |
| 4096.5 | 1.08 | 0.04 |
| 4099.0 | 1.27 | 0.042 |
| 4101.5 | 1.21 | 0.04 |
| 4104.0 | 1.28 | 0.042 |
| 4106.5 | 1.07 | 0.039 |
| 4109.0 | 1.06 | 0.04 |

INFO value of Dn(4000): 1.2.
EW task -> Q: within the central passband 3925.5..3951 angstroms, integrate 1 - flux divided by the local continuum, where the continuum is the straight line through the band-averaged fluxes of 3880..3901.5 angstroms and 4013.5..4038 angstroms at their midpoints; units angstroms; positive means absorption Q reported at 3.99 angstroms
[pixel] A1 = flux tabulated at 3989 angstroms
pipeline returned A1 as 1.05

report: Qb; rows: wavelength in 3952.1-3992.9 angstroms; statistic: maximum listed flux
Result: 1.35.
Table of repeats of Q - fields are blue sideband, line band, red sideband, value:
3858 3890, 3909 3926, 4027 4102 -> 4.2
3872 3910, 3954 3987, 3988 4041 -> 1.4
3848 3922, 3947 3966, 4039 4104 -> 2.6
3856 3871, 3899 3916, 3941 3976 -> 4.6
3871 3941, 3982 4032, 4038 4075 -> 1.7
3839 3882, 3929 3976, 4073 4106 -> 9.7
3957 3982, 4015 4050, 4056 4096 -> 1.3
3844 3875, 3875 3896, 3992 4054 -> 5.1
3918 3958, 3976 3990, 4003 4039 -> 0.6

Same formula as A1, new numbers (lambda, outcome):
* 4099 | 1.27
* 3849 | 1.01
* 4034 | 1.03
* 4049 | 1.11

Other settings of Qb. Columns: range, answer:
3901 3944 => 1.13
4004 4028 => 1.21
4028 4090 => 1.5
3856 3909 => 2.55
